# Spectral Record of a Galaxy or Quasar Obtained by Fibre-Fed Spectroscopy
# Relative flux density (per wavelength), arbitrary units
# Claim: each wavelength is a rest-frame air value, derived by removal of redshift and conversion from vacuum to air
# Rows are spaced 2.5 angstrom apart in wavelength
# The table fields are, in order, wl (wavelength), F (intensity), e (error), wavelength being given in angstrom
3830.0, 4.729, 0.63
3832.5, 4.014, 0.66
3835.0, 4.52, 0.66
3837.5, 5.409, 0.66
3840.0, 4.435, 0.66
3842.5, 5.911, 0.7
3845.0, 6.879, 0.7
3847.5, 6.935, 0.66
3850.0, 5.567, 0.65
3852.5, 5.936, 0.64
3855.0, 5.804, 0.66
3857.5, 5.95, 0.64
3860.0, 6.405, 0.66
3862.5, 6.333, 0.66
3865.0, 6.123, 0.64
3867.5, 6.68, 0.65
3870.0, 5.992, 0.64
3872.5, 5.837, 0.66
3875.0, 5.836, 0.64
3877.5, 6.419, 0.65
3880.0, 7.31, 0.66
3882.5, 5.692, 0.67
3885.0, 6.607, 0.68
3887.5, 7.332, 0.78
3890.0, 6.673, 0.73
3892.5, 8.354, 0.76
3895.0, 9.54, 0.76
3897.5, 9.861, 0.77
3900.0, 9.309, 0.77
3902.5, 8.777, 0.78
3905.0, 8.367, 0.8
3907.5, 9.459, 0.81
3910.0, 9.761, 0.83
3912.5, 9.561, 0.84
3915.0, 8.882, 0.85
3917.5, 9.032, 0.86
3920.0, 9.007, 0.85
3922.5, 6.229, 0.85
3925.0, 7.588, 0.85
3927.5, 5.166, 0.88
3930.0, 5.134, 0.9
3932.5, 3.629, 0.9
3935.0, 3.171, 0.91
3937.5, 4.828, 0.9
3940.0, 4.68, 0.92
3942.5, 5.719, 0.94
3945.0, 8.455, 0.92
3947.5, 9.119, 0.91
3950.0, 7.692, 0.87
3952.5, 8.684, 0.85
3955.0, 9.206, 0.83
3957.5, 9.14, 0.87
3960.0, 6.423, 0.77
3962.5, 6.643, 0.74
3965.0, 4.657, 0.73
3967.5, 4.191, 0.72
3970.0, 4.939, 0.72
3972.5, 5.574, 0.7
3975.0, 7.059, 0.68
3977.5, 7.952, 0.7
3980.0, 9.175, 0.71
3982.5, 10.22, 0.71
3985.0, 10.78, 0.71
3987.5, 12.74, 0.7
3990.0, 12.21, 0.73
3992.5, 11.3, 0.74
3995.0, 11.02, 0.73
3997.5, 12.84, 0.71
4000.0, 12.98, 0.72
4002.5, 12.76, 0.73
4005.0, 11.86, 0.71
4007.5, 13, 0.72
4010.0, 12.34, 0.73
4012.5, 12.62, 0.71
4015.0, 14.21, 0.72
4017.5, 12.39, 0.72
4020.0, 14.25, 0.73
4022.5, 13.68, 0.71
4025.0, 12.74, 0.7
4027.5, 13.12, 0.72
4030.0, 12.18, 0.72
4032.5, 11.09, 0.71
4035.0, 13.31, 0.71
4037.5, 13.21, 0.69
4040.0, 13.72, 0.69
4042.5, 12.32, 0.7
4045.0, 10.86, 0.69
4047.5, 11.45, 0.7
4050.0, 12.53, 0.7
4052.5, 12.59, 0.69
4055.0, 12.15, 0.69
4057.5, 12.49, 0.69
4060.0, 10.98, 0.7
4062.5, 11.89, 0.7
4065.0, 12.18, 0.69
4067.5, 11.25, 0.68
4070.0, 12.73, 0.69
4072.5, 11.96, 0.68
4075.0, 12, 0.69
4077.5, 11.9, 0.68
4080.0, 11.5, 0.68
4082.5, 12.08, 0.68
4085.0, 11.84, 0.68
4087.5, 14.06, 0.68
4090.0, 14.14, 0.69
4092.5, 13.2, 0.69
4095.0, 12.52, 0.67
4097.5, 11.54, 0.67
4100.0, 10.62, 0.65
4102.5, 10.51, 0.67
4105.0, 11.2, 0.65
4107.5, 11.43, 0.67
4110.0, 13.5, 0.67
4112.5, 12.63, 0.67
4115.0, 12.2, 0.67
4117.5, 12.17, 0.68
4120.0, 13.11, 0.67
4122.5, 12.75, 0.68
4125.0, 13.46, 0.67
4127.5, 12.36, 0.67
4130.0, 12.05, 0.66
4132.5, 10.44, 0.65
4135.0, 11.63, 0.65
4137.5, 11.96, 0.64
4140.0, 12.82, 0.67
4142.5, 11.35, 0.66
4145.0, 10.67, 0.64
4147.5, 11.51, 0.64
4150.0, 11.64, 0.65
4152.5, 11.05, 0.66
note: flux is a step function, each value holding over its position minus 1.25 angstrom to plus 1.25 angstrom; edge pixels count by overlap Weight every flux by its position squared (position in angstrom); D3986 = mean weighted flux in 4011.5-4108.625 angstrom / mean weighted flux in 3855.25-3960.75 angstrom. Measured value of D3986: 1.8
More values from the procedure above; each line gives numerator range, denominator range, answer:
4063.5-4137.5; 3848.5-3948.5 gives 1.92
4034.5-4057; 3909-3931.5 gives 1.71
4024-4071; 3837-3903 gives 1.99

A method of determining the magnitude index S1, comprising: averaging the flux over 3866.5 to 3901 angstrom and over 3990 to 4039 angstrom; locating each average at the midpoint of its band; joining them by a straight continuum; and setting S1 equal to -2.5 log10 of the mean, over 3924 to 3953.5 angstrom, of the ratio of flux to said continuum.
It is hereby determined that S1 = 0.49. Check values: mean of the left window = 7.24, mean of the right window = 12.7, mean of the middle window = 6.12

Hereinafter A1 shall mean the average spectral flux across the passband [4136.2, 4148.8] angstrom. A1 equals 11.7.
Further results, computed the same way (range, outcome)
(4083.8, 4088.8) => 13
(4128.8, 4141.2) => 11.8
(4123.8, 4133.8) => 12.1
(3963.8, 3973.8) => 4.85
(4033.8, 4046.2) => 12.7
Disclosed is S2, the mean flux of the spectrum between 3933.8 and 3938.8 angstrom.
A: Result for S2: 4.01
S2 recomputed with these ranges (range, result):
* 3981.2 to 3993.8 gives 11.4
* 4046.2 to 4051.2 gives 12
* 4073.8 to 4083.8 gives 11.9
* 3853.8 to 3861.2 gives 6.05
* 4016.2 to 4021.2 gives 13.3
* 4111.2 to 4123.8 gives 12.6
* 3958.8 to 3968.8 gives 5.47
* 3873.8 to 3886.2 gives 6.37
